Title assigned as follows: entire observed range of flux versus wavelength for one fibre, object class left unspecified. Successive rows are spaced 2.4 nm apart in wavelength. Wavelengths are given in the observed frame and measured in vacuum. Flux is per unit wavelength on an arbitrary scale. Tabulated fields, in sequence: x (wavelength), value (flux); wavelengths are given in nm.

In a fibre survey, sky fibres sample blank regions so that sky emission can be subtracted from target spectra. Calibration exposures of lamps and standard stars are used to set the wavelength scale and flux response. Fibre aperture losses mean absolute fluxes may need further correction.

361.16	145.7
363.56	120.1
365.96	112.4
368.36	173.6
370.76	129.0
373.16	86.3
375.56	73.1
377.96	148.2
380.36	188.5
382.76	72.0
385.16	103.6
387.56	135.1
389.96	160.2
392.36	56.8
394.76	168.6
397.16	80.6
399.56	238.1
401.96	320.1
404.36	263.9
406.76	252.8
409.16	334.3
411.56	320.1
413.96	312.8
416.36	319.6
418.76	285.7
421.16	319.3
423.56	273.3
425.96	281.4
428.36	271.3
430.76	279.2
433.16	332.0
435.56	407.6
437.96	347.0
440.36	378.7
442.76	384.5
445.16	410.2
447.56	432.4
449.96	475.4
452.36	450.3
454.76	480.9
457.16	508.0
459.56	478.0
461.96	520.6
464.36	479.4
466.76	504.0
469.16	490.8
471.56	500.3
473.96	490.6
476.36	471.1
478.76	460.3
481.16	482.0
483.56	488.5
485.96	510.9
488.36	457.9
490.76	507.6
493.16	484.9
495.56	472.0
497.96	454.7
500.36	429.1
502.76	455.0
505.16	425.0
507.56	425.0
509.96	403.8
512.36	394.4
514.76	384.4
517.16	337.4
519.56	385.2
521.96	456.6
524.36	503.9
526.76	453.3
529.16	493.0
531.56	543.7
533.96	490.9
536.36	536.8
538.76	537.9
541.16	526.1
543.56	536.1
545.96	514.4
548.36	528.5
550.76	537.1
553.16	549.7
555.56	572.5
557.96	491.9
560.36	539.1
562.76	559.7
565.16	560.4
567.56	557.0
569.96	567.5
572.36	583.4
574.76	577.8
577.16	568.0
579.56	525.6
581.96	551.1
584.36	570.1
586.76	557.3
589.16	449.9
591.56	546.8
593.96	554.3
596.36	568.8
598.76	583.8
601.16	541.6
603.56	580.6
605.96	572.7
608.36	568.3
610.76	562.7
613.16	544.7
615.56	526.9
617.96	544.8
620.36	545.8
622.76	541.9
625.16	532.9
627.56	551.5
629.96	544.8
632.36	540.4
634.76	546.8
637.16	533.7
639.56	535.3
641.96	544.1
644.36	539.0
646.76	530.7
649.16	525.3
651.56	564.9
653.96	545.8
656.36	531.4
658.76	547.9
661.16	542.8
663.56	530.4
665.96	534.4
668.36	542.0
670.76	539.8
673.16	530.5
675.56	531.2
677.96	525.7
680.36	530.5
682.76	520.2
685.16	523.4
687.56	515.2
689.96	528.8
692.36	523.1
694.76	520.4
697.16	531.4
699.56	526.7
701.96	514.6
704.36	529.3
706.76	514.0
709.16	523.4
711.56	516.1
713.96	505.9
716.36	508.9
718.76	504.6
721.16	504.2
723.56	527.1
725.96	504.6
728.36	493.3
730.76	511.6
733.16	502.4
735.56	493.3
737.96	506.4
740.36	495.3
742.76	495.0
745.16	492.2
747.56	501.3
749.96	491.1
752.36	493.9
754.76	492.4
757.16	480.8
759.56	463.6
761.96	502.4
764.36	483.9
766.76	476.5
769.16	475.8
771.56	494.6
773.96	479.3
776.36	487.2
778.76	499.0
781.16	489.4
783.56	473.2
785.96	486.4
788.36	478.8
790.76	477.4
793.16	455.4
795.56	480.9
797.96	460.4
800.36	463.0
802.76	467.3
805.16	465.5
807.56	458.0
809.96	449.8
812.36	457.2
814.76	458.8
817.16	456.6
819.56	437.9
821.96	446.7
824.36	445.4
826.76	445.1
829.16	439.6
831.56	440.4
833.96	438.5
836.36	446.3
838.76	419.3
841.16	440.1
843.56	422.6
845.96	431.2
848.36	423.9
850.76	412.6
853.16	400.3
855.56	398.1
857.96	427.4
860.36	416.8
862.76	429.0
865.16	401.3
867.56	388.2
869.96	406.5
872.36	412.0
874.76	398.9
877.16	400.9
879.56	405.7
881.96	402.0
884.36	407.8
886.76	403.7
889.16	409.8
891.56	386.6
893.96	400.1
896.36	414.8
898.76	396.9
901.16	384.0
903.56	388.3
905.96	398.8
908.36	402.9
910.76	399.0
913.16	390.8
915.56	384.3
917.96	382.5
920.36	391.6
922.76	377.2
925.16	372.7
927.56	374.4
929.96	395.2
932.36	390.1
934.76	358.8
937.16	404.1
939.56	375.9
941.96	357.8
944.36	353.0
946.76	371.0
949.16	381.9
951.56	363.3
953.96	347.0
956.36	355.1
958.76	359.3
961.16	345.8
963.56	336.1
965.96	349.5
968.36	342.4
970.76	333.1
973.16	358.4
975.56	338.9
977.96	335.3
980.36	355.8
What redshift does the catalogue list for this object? 0.000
